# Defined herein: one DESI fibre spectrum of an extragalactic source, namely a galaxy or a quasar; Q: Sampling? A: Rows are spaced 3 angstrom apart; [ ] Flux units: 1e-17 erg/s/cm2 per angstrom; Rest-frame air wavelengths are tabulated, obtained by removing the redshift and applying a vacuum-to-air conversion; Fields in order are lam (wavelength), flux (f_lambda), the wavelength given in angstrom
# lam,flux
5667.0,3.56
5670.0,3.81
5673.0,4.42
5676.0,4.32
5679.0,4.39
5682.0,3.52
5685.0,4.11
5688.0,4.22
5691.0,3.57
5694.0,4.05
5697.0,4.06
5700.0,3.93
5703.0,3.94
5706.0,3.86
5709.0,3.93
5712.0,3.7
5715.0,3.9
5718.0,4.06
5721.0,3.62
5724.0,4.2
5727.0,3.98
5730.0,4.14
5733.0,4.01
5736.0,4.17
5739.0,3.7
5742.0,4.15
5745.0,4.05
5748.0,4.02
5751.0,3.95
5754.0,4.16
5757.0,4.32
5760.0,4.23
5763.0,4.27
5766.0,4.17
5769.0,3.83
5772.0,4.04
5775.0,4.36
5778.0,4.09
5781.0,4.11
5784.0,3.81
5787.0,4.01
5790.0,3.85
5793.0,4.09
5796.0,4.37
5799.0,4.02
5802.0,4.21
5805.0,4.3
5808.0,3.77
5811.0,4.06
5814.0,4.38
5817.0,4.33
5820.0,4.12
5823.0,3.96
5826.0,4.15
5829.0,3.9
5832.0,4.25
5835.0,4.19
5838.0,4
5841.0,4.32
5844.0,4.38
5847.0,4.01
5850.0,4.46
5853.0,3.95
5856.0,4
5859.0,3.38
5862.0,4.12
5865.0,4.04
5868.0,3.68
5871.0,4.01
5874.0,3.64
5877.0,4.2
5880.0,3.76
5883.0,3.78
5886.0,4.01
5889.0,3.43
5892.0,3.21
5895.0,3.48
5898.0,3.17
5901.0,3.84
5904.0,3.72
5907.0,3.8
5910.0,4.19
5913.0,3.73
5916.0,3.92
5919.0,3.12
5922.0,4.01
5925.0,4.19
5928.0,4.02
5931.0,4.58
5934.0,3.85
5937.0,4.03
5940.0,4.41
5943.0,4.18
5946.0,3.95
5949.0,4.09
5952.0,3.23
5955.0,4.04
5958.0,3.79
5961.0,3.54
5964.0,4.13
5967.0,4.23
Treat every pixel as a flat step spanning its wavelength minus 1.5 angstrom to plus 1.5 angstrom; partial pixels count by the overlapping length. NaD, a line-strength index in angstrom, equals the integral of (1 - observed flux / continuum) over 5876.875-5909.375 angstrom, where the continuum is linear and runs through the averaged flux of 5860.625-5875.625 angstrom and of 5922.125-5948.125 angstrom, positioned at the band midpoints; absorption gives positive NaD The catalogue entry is 2.64 angstrom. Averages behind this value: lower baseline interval 3.9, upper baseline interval 4.14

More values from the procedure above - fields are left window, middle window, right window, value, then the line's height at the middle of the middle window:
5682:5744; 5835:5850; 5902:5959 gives -1.0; 3.95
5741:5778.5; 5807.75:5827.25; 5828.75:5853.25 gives 0.2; 4.17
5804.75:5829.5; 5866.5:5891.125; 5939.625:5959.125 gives 1.4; 4.03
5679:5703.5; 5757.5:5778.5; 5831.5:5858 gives -0.5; 4.05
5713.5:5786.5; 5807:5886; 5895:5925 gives -3.5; 3.86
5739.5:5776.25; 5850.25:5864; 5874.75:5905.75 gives -0.5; 3.77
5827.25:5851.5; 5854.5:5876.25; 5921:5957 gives 1.6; 4.15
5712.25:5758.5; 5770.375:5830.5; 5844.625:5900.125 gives -2.7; 3.92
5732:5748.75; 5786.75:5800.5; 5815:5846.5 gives 0.1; 4.1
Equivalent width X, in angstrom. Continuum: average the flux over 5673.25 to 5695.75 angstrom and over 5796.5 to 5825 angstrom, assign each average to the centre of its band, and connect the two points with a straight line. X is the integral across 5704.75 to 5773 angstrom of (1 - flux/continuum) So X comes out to 1.10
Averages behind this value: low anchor 4.05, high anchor 4.14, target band 4.02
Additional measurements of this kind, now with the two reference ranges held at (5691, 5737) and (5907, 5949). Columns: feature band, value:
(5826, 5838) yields -0.36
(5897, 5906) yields 0.88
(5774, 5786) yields -0.32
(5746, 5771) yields -0.94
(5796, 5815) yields -0.76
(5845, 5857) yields -0.40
